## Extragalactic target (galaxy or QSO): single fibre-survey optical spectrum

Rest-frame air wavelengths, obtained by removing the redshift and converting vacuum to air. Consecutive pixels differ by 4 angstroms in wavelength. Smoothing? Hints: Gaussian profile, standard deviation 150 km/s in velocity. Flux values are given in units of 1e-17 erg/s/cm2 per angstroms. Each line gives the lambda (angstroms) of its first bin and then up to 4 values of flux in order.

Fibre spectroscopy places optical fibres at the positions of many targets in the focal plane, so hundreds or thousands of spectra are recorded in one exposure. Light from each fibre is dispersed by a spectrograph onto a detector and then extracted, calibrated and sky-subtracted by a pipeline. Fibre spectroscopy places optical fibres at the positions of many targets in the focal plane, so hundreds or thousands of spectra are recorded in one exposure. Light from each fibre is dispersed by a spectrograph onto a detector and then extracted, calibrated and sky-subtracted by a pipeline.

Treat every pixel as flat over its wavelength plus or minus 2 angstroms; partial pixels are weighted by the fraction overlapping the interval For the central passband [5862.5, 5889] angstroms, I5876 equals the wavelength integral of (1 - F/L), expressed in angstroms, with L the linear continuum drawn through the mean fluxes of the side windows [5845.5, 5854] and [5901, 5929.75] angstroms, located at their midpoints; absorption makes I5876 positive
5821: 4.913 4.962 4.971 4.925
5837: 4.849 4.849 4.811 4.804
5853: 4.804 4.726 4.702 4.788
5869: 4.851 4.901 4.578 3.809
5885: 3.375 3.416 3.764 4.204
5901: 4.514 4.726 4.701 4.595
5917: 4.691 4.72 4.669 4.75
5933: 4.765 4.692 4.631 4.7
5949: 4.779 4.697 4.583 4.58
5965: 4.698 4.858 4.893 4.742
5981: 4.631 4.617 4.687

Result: 2.5 angstroms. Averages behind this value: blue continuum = 4.81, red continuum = 4.68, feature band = 4.32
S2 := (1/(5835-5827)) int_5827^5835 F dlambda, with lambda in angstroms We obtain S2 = 4.95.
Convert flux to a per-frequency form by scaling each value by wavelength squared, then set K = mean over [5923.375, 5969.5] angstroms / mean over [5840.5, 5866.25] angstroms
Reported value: 1.01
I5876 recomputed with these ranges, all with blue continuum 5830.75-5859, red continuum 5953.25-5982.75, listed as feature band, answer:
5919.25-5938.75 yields 0.1 angstroms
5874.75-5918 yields 5.1 angstroms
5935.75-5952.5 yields 0.1 angstroms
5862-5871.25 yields 0.0 angstroms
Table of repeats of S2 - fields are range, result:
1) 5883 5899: 3.69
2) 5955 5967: 4.62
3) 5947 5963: 4.66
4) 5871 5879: 4.74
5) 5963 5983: 4.76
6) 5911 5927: 4.67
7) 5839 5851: 4.82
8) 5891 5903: 4.16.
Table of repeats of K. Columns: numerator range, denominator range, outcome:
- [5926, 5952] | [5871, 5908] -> 1.15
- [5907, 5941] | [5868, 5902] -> 1.15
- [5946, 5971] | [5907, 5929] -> 1.02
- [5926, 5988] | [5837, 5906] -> 1.09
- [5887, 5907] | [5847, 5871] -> 0.87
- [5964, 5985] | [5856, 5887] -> 1.10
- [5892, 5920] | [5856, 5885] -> 1.00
